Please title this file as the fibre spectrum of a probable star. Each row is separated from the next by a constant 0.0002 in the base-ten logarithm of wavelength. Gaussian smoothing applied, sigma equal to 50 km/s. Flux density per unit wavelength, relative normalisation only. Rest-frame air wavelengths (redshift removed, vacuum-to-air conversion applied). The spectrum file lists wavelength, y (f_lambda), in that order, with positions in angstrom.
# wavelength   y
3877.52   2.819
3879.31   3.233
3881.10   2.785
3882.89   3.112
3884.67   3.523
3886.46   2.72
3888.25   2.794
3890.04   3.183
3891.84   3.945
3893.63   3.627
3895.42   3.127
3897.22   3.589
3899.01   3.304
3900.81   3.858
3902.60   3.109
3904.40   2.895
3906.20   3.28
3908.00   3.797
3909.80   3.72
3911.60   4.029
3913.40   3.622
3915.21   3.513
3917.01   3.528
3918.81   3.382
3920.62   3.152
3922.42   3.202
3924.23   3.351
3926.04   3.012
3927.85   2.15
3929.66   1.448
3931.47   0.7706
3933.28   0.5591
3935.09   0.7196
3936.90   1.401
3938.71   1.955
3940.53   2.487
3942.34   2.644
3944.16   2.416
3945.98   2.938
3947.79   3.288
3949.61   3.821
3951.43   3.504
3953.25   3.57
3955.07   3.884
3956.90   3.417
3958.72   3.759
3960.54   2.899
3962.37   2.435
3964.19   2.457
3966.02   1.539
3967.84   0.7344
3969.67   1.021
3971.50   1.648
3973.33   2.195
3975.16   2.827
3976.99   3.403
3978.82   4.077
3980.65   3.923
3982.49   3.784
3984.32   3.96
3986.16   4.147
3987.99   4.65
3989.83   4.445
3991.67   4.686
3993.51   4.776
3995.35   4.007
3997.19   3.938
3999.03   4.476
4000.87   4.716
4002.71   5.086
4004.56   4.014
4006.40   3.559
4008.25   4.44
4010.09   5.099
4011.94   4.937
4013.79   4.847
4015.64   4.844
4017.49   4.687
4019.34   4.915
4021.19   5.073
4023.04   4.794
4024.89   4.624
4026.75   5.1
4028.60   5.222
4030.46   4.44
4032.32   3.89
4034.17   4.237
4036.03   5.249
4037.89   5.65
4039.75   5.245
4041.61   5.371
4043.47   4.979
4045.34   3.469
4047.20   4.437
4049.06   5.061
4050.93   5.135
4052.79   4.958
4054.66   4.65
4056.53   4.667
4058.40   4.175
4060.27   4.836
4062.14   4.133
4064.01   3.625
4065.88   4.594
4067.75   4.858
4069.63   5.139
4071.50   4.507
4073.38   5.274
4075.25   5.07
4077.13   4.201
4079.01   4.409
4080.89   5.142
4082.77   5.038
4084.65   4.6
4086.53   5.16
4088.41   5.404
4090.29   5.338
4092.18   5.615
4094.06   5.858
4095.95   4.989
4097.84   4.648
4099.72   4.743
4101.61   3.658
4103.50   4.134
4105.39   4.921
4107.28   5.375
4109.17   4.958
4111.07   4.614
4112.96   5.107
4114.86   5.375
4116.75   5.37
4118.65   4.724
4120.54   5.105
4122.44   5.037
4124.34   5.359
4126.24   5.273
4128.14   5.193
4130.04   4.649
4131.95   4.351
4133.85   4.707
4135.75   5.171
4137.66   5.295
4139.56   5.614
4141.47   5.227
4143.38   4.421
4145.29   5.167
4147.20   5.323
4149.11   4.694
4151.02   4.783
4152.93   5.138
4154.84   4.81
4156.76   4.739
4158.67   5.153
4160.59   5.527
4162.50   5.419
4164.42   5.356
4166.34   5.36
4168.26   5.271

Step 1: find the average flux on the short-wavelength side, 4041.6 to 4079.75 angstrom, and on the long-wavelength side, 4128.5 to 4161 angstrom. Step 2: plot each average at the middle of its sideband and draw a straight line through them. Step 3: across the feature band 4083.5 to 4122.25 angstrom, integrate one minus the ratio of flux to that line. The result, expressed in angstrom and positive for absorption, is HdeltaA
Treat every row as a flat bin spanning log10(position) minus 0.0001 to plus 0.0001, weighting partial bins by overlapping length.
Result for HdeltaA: -1.5 angstrom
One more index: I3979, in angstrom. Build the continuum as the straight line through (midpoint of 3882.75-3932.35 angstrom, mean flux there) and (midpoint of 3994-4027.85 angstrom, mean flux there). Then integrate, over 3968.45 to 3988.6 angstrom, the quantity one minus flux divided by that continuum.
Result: 4.9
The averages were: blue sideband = 3.17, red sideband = 4.63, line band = 3.18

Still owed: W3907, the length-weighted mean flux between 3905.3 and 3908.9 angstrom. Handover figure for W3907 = 3.54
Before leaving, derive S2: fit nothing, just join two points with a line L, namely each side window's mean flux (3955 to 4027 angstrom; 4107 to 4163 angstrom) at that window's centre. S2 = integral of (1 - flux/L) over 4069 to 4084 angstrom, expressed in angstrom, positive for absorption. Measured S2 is -0.9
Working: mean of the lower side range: 3.84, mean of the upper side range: 5.05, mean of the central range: 4.84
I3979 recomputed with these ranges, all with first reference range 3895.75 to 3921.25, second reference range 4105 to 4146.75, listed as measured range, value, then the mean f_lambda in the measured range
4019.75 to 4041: -2.51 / 4.88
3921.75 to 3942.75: 9.79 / 1.94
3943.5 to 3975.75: 9.65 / 2.69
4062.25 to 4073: 0.19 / 4.55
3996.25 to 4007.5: -0.40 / 4.3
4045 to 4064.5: 0.08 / 4.52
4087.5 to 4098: -1.19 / 5.35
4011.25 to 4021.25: -1.43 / 4.87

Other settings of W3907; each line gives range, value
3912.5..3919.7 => 3.51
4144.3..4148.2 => 5.23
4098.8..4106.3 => 4.36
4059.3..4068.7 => 4.41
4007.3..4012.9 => 4.82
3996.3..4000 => 4.22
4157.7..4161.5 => 5.34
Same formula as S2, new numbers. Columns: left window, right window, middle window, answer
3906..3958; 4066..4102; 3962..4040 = -4.1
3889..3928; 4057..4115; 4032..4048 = -1.1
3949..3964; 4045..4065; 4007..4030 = -4.4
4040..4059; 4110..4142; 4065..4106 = 0.0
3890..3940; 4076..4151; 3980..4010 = -4.7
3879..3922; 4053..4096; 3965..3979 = 6.7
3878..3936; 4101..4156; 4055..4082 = -1.2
